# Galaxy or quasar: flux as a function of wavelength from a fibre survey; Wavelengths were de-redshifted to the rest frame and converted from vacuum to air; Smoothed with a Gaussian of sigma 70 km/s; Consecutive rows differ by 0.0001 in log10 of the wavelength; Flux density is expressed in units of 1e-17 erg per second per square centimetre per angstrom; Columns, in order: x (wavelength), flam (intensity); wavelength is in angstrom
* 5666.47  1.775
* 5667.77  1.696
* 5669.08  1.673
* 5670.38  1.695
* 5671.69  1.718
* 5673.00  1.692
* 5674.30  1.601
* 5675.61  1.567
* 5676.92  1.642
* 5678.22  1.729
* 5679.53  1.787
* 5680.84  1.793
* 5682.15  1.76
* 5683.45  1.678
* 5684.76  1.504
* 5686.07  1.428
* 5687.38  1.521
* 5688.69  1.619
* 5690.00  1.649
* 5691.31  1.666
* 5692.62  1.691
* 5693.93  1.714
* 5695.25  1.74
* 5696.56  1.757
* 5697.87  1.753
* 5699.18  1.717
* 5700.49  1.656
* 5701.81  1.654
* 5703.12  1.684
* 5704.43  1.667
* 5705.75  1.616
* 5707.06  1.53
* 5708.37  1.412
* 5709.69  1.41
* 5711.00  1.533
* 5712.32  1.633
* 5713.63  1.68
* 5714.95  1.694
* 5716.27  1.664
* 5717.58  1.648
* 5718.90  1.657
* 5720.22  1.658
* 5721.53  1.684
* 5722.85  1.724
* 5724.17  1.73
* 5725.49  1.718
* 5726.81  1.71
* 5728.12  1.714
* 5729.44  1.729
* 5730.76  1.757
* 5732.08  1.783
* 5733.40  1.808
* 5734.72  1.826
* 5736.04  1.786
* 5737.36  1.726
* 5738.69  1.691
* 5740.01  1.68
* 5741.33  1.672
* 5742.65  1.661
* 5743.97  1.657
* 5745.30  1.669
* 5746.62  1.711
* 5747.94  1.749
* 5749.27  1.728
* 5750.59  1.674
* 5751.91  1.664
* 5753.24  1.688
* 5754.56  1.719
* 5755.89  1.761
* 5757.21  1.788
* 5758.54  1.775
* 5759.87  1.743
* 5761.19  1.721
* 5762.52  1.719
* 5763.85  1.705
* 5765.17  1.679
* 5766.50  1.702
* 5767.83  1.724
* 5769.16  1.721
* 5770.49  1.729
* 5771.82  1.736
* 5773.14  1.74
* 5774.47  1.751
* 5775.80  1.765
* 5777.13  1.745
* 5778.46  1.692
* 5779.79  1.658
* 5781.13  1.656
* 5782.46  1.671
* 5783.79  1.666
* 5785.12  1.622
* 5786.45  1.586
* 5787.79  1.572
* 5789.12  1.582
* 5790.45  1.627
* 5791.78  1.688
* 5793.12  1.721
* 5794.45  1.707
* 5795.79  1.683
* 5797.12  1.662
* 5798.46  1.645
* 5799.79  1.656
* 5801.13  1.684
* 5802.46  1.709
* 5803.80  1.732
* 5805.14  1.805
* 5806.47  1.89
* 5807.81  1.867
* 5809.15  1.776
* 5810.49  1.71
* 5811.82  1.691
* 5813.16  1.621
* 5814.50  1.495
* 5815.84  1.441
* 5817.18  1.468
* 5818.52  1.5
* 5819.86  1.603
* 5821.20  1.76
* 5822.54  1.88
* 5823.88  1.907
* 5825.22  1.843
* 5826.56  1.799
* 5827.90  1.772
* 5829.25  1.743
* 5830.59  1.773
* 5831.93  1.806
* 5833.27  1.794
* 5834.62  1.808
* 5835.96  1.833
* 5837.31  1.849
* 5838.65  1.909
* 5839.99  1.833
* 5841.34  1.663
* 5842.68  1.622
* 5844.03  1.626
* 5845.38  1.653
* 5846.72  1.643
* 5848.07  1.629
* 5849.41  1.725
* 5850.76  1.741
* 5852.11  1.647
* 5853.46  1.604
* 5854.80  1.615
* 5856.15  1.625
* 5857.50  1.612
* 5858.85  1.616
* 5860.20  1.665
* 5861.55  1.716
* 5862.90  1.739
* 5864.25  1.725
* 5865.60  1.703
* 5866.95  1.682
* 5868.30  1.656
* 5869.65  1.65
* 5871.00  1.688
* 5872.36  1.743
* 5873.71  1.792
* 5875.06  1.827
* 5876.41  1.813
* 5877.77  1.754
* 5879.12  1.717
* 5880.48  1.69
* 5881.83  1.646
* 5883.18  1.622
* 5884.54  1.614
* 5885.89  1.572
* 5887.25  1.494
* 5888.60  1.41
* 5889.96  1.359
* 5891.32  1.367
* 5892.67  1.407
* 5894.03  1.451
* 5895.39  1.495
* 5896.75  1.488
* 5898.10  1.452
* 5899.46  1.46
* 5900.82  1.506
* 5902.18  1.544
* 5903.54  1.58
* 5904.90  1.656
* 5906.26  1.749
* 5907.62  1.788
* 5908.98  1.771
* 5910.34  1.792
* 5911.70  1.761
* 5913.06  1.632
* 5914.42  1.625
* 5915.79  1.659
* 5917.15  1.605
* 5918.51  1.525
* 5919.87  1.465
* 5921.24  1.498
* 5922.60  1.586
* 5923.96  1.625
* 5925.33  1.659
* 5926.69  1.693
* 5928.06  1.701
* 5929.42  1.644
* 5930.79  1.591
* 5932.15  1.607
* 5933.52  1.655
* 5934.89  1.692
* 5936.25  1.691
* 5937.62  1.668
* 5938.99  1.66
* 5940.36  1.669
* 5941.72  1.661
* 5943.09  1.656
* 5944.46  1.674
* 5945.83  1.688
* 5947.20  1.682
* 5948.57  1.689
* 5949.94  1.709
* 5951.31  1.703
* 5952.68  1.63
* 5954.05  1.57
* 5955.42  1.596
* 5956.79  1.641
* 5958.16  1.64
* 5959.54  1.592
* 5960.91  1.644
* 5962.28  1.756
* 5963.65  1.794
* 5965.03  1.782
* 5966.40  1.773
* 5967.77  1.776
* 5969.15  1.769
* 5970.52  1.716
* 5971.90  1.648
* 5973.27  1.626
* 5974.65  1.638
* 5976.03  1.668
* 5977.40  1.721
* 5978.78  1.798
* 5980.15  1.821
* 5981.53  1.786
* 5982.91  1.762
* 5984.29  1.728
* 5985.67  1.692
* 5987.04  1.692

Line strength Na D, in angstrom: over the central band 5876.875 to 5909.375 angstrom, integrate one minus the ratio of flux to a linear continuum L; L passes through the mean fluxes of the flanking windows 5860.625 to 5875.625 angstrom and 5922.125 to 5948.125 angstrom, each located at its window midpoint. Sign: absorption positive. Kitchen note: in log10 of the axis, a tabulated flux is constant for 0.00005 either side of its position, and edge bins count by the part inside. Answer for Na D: 2.5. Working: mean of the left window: 1.72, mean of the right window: 1.66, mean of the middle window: 1.57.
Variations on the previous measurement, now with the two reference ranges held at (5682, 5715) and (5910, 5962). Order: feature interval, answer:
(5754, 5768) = -0.9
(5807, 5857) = -2.3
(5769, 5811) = -1.8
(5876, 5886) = -0.2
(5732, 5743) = -0.7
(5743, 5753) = -0.4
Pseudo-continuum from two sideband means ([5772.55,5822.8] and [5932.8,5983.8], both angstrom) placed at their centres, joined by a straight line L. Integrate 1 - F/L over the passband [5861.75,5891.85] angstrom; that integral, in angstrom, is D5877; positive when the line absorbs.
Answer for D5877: 0.6 angstrom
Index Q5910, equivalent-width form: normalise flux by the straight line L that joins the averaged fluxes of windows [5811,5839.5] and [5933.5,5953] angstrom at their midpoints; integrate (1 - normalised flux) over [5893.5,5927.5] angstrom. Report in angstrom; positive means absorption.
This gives 1.8 angstrom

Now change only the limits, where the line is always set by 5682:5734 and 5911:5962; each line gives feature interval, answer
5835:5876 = -1.4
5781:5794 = 0.1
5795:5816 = -0.6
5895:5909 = 0.5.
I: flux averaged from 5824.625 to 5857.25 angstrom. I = 1.73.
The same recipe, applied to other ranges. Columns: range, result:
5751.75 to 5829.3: 1.7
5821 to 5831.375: 1.81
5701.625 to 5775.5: 1.69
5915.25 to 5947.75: 1.64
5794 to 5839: 1.73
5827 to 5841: 1.81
